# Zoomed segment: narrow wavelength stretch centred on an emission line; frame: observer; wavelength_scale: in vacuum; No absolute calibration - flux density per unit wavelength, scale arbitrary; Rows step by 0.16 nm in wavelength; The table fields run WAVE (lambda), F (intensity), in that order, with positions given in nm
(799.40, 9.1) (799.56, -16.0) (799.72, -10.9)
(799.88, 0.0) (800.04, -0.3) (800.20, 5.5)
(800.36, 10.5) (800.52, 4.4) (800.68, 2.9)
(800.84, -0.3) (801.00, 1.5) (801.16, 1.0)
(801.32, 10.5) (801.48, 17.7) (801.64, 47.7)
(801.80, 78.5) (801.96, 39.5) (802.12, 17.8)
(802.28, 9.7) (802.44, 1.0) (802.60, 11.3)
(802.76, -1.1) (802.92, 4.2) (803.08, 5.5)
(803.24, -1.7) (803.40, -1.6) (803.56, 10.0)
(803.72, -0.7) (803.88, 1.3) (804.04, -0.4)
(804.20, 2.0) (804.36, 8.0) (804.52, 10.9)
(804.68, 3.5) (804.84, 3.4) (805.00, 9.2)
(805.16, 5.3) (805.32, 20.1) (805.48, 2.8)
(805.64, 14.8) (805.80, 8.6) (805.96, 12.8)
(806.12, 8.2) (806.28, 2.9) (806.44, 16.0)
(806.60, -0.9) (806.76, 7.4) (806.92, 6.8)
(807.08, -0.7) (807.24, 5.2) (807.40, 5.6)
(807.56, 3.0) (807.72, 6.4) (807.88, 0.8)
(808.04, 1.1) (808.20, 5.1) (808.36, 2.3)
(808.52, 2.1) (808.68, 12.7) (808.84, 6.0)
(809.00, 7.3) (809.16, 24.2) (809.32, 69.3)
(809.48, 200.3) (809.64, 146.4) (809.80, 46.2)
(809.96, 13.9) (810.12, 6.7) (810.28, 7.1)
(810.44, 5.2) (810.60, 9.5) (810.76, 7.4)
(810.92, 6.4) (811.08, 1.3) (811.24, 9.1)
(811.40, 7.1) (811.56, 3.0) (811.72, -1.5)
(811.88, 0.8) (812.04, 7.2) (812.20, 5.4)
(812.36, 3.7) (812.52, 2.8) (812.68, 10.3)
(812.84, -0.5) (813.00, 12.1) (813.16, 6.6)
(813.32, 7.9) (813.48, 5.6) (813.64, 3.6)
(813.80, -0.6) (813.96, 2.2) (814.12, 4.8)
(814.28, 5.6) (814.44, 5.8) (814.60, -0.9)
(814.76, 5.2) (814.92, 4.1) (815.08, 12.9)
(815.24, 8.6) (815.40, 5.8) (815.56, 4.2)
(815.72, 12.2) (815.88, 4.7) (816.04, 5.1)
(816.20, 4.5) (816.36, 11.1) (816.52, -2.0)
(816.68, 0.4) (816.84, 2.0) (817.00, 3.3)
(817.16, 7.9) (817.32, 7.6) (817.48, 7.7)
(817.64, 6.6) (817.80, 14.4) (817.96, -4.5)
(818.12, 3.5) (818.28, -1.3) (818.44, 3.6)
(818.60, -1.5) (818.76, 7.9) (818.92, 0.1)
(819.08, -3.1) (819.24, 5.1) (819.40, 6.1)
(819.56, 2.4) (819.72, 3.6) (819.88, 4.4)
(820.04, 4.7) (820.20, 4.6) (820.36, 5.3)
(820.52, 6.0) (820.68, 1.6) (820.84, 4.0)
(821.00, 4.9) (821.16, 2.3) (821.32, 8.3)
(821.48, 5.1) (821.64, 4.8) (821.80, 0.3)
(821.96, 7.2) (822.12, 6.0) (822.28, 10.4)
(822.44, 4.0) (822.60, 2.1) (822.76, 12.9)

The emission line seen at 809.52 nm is [O III] 5007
